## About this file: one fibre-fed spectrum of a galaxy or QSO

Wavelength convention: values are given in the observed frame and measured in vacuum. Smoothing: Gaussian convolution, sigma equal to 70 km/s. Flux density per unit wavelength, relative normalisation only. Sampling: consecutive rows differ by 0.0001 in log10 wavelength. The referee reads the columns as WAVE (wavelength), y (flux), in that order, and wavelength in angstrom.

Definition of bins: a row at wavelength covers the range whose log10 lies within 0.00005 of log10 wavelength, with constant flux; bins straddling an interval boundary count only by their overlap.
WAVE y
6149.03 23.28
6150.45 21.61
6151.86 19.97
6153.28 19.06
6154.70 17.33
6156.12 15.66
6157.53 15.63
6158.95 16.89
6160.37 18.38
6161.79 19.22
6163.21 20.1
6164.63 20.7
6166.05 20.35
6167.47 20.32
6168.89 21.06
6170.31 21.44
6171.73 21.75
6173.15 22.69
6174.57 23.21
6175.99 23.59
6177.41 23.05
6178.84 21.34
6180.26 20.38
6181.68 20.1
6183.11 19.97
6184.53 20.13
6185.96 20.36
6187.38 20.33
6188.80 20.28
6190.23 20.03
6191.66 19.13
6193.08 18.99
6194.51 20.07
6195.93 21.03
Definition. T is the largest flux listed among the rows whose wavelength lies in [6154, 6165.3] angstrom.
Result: 20.7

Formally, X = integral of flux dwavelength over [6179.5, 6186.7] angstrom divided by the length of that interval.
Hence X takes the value 20.2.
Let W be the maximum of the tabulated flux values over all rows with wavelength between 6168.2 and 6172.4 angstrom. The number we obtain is 21.75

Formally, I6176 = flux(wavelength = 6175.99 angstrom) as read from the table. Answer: 23.59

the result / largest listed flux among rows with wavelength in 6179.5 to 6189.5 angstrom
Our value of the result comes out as 20.38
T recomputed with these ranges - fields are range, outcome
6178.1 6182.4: 21.34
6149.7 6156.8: 21.61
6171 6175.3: 23.21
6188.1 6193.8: 20.28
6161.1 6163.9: 20.1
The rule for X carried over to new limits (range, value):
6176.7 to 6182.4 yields 21.2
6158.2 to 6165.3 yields 19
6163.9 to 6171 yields 20.8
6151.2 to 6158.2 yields 17.5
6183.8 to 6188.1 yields 20.3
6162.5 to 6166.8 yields 20.4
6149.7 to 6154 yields 20.2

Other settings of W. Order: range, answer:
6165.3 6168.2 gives 20.35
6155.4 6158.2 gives 15.66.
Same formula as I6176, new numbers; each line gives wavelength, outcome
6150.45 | 21.61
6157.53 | 15.63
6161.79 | 19.22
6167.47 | 20.32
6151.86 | 19.97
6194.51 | 20.07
